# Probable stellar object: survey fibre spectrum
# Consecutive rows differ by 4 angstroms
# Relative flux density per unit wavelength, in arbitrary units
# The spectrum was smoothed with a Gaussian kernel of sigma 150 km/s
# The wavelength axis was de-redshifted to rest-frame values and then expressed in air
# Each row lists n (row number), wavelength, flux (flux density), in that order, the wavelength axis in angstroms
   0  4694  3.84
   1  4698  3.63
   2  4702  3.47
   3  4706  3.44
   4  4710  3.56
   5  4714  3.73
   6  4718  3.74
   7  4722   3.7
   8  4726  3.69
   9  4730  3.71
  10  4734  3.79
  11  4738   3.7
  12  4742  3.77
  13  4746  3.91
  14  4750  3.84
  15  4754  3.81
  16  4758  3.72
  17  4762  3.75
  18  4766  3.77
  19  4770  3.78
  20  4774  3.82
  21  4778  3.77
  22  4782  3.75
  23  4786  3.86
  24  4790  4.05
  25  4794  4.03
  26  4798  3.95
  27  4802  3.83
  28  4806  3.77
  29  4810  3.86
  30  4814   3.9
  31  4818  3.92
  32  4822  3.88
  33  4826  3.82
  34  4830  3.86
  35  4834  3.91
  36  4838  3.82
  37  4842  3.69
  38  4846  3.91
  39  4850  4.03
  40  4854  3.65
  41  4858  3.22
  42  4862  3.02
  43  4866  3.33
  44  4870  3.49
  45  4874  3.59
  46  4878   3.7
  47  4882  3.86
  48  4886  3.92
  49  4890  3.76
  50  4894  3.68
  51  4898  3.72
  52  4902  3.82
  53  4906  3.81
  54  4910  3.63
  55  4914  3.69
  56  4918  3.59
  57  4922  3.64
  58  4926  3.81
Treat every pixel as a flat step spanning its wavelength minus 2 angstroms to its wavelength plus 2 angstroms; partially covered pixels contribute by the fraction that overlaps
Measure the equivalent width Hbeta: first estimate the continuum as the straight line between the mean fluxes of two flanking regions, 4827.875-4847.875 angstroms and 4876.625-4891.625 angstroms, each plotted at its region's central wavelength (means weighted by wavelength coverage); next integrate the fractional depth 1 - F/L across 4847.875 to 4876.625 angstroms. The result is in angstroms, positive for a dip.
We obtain 2.6 angstroms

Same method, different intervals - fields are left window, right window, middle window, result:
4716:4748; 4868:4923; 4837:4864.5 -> 0.8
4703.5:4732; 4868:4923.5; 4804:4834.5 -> -1.5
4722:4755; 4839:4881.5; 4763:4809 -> -1.9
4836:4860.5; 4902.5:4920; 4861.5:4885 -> 1.0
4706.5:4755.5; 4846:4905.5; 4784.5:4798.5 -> -1.1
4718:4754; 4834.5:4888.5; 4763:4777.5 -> -0.2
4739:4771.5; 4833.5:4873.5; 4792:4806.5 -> -0.8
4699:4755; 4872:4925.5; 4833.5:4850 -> -0.6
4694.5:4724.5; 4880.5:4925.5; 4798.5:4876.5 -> -0.3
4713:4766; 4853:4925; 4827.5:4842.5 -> -0.7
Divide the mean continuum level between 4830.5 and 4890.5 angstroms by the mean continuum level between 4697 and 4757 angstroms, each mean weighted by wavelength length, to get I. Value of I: 0.99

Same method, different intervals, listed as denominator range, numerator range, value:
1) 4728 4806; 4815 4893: 0.97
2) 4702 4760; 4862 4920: 0.99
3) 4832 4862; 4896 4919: 1.00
